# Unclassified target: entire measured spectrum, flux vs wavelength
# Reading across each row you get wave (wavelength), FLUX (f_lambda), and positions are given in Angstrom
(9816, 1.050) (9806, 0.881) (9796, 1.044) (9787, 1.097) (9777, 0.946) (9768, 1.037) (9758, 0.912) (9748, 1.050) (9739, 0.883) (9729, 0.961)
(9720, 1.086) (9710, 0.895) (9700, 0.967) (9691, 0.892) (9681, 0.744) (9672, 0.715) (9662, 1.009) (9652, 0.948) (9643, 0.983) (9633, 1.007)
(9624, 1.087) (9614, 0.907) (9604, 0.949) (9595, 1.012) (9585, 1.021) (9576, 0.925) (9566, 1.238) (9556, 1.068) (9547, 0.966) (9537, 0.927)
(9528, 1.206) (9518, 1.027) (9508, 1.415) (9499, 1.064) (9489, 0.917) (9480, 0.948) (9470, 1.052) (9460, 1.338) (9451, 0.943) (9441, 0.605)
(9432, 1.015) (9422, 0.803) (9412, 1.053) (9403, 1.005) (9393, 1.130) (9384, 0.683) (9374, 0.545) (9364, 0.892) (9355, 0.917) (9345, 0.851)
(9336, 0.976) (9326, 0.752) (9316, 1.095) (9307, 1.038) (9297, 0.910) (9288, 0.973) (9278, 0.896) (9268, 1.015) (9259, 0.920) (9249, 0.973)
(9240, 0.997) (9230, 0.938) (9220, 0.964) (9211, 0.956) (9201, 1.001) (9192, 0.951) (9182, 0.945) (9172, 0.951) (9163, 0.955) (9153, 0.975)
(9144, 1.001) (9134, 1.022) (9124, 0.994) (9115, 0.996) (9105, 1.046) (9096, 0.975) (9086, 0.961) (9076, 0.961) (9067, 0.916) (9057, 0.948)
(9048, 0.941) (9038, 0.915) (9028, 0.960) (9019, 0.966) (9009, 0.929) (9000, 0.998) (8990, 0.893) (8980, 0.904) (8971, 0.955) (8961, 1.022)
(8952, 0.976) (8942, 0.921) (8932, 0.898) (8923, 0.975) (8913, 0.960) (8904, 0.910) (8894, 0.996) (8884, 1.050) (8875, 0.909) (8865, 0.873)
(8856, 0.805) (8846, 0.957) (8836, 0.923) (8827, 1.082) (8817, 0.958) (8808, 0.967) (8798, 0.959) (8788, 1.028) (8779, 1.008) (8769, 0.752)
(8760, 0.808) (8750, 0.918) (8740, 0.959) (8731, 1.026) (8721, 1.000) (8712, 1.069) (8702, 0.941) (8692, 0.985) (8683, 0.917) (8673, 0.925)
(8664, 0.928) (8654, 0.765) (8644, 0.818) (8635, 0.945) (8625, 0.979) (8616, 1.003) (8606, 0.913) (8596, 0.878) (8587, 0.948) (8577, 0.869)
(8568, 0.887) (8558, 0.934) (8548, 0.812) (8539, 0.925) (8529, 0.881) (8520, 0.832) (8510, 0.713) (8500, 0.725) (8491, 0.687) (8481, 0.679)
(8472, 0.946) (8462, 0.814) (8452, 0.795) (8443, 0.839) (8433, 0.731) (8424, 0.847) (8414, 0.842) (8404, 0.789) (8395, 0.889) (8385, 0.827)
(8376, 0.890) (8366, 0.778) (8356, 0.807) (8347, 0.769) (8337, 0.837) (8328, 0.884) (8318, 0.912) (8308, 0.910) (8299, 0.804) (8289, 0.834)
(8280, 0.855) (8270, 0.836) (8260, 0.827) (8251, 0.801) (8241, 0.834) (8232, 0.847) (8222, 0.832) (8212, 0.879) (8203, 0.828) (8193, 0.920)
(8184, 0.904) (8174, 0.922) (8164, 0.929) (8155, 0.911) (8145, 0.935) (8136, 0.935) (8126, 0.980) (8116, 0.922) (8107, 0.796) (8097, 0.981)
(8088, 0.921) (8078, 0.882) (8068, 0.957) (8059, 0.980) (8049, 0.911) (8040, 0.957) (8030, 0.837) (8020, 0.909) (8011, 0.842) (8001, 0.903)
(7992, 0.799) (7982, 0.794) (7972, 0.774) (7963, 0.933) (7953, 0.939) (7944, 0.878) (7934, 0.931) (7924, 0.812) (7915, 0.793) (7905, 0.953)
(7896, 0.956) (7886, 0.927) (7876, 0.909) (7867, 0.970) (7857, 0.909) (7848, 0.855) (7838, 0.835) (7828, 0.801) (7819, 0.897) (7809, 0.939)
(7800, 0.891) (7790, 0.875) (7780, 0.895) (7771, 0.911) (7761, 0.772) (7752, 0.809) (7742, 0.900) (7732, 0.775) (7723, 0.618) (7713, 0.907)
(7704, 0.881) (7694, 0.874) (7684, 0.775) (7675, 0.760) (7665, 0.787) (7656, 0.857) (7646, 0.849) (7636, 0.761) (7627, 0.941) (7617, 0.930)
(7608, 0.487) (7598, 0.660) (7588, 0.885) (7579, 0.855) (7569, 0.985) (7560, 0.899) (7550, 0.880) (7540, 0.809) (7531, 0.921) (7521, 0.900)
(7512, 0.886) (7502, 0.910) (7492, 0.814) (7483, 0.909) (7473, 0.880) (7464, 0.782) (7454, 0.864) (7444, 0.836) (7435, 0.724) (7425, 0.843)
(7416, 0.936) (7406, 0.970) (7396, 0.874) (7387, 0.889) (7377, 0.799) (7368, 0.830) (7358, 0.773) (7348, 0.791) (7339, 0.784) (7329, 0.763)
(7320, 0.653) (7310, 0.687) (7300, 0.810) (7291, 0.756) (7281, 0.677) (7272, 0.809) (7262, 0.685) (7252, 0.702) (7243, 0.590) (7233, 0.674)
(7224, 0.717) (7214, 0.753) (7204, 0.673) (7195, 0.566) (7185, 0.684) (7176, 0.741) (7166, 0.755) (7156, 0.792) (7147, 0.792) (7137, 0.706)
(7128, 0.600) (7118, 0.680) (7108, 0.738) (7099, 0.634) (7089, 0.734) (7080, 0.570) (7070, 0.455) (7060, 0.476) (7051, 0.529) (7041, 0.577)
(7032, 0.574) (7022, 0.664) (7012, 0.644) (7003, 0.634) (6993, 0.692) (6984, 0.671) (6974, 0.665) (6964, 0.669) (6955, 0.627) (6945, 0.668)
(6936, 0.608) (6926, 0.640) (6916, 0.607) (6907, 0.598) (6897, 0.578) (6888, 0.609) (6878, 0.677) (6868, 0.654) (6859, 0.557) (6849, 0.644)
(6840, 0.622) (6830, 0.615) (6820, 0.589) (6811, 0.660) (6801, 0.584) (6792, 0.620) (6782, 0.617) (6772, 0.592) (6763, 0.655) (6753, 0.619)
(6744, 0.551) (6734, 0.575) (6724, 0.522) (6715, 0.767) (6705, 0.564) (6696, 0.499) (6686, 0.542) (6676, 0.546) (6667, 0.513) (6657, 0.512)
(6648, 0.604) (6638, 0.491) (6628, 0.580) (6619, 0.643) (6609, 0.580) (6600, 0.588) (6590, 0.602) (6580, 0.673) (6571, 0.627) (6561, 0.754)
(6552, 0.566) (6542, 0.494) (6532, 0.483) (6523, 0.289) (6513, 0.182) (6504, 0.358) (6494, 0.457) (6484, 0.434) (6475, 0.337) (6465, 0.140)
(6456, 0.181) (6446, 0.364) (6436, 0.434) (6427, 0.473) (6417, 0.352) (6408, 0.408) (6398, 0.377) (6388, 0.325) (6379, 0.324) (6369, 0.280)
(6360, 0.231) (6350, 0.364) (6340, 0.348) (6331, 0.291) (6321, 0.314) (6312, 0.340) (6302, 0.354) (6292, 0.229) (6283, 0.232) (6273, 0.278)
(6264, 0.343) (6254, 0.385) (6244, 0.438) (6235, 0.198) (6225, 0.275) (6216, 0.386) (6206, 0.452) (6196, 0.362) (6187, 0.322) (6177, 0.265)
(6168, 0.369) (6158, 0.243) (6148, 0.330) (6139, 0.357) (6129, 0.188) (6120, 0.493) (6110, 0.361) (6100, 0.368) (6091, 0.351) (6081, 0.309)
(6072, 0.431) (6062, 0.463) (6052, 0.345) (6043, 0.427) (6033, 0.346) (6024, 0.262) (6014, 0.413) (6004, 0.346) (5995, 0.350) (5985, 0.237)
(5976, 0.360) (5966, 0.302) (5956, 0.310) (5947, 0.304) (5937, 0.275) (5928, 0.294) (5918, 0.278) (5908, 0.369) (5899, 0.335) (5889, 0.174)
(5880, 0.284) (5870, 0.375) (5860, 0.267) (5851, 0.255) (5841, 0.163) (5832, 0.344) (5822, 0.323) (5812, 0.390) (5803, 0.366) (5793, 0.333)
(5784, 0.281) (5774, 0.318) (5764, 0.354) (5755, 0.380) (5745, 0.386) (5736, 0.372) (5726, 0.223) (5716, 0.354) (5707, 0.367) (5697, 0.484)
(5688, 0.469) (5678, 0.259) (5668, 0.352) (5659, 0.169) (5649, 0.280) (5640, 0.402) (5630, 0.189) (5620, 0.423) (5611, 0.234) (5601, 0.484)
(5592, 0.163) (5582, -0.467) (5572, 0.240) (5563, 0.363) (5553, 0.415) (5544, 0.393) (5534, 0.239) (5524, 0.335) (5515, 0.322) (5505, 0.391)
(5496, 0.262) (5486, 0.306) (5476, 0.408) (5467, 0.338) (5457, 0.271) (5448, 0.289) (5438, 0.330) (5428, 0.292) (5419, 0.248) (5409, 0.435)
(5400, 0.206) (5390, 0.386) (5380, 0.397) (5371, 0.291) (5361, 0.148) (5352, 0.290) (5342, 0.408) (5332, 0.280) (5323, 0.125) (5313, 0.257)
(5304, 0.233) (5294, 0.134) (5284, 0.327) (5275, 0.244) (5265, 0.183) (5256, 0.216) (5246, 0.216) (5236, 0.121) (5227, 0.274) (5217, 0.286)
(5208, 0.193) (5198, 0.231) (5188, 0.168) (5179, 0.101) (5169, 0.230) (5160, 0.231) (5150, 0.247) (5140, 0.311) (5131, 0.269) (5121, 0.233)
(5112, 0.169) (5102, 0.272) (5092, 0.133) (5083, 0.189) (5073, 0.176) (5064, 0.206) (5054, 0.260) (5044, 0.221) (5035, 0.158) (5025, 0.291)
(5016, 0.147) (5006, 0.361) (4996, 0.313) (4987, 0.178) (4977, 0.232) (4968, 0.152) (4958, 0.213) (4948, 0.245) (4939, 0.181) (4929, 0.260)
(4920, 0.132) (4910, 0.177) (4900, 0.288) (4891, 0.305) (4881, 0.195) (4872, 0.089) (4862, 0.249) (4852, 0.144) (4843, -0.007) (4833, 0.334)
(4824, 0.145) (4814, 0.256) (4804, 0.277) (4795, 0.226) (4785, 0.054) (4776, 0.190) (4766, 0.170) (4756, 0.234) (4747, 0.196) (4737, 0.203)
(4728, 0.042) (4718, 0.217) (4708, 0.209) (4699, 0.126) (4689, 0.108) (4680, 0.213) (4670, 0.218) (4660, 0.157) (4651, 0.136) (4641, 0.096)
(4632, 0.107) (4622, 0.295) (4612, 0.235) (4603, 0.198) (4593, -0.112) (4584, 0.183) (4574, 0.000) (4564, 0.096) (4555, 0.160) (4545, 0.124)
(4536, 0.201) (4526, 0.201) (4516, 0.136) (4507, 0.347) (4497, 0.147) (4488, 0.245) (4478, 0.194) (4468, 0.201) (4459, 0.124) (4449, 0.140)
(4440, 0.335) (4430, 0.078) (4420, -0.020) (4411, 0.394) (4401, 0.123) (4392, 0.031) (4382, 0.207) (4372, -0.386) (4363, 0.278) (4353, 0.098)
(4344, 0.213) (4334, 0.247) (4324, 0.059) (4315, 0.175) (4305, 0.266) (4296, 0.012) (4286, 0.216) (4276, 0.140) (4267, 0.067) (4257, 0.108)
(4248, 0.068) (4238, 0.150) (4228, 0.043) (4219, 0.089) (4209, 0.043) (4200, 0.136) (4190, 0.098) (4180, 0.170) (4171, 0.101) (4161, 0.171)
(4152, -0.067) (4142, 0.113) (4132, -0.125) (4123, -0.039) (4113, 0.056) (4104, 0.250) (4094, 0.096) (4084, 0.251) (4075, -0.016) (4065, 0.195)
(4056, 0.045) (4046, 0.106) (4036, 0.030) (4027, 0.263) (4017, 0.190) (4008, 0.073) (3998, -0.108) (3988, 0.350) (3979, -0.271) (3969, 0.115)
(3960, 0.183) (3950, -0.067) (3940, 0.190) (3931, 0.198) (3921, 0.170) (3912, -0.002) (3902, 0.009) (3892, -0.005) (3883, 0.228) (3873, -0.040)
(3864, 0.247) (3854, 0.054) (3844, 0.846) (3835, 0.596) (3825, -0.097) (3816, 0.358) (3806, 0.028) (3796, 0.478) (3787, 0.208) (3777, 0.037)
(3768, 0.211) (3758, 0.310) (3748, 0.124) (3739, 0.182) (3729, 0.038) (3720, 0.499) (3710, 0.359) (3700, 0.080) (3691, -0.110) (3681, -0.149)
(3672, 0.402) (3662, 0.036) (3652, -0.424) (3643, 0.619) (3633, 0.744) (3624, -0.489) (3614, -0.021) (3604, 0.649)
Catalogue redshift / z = 0.64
